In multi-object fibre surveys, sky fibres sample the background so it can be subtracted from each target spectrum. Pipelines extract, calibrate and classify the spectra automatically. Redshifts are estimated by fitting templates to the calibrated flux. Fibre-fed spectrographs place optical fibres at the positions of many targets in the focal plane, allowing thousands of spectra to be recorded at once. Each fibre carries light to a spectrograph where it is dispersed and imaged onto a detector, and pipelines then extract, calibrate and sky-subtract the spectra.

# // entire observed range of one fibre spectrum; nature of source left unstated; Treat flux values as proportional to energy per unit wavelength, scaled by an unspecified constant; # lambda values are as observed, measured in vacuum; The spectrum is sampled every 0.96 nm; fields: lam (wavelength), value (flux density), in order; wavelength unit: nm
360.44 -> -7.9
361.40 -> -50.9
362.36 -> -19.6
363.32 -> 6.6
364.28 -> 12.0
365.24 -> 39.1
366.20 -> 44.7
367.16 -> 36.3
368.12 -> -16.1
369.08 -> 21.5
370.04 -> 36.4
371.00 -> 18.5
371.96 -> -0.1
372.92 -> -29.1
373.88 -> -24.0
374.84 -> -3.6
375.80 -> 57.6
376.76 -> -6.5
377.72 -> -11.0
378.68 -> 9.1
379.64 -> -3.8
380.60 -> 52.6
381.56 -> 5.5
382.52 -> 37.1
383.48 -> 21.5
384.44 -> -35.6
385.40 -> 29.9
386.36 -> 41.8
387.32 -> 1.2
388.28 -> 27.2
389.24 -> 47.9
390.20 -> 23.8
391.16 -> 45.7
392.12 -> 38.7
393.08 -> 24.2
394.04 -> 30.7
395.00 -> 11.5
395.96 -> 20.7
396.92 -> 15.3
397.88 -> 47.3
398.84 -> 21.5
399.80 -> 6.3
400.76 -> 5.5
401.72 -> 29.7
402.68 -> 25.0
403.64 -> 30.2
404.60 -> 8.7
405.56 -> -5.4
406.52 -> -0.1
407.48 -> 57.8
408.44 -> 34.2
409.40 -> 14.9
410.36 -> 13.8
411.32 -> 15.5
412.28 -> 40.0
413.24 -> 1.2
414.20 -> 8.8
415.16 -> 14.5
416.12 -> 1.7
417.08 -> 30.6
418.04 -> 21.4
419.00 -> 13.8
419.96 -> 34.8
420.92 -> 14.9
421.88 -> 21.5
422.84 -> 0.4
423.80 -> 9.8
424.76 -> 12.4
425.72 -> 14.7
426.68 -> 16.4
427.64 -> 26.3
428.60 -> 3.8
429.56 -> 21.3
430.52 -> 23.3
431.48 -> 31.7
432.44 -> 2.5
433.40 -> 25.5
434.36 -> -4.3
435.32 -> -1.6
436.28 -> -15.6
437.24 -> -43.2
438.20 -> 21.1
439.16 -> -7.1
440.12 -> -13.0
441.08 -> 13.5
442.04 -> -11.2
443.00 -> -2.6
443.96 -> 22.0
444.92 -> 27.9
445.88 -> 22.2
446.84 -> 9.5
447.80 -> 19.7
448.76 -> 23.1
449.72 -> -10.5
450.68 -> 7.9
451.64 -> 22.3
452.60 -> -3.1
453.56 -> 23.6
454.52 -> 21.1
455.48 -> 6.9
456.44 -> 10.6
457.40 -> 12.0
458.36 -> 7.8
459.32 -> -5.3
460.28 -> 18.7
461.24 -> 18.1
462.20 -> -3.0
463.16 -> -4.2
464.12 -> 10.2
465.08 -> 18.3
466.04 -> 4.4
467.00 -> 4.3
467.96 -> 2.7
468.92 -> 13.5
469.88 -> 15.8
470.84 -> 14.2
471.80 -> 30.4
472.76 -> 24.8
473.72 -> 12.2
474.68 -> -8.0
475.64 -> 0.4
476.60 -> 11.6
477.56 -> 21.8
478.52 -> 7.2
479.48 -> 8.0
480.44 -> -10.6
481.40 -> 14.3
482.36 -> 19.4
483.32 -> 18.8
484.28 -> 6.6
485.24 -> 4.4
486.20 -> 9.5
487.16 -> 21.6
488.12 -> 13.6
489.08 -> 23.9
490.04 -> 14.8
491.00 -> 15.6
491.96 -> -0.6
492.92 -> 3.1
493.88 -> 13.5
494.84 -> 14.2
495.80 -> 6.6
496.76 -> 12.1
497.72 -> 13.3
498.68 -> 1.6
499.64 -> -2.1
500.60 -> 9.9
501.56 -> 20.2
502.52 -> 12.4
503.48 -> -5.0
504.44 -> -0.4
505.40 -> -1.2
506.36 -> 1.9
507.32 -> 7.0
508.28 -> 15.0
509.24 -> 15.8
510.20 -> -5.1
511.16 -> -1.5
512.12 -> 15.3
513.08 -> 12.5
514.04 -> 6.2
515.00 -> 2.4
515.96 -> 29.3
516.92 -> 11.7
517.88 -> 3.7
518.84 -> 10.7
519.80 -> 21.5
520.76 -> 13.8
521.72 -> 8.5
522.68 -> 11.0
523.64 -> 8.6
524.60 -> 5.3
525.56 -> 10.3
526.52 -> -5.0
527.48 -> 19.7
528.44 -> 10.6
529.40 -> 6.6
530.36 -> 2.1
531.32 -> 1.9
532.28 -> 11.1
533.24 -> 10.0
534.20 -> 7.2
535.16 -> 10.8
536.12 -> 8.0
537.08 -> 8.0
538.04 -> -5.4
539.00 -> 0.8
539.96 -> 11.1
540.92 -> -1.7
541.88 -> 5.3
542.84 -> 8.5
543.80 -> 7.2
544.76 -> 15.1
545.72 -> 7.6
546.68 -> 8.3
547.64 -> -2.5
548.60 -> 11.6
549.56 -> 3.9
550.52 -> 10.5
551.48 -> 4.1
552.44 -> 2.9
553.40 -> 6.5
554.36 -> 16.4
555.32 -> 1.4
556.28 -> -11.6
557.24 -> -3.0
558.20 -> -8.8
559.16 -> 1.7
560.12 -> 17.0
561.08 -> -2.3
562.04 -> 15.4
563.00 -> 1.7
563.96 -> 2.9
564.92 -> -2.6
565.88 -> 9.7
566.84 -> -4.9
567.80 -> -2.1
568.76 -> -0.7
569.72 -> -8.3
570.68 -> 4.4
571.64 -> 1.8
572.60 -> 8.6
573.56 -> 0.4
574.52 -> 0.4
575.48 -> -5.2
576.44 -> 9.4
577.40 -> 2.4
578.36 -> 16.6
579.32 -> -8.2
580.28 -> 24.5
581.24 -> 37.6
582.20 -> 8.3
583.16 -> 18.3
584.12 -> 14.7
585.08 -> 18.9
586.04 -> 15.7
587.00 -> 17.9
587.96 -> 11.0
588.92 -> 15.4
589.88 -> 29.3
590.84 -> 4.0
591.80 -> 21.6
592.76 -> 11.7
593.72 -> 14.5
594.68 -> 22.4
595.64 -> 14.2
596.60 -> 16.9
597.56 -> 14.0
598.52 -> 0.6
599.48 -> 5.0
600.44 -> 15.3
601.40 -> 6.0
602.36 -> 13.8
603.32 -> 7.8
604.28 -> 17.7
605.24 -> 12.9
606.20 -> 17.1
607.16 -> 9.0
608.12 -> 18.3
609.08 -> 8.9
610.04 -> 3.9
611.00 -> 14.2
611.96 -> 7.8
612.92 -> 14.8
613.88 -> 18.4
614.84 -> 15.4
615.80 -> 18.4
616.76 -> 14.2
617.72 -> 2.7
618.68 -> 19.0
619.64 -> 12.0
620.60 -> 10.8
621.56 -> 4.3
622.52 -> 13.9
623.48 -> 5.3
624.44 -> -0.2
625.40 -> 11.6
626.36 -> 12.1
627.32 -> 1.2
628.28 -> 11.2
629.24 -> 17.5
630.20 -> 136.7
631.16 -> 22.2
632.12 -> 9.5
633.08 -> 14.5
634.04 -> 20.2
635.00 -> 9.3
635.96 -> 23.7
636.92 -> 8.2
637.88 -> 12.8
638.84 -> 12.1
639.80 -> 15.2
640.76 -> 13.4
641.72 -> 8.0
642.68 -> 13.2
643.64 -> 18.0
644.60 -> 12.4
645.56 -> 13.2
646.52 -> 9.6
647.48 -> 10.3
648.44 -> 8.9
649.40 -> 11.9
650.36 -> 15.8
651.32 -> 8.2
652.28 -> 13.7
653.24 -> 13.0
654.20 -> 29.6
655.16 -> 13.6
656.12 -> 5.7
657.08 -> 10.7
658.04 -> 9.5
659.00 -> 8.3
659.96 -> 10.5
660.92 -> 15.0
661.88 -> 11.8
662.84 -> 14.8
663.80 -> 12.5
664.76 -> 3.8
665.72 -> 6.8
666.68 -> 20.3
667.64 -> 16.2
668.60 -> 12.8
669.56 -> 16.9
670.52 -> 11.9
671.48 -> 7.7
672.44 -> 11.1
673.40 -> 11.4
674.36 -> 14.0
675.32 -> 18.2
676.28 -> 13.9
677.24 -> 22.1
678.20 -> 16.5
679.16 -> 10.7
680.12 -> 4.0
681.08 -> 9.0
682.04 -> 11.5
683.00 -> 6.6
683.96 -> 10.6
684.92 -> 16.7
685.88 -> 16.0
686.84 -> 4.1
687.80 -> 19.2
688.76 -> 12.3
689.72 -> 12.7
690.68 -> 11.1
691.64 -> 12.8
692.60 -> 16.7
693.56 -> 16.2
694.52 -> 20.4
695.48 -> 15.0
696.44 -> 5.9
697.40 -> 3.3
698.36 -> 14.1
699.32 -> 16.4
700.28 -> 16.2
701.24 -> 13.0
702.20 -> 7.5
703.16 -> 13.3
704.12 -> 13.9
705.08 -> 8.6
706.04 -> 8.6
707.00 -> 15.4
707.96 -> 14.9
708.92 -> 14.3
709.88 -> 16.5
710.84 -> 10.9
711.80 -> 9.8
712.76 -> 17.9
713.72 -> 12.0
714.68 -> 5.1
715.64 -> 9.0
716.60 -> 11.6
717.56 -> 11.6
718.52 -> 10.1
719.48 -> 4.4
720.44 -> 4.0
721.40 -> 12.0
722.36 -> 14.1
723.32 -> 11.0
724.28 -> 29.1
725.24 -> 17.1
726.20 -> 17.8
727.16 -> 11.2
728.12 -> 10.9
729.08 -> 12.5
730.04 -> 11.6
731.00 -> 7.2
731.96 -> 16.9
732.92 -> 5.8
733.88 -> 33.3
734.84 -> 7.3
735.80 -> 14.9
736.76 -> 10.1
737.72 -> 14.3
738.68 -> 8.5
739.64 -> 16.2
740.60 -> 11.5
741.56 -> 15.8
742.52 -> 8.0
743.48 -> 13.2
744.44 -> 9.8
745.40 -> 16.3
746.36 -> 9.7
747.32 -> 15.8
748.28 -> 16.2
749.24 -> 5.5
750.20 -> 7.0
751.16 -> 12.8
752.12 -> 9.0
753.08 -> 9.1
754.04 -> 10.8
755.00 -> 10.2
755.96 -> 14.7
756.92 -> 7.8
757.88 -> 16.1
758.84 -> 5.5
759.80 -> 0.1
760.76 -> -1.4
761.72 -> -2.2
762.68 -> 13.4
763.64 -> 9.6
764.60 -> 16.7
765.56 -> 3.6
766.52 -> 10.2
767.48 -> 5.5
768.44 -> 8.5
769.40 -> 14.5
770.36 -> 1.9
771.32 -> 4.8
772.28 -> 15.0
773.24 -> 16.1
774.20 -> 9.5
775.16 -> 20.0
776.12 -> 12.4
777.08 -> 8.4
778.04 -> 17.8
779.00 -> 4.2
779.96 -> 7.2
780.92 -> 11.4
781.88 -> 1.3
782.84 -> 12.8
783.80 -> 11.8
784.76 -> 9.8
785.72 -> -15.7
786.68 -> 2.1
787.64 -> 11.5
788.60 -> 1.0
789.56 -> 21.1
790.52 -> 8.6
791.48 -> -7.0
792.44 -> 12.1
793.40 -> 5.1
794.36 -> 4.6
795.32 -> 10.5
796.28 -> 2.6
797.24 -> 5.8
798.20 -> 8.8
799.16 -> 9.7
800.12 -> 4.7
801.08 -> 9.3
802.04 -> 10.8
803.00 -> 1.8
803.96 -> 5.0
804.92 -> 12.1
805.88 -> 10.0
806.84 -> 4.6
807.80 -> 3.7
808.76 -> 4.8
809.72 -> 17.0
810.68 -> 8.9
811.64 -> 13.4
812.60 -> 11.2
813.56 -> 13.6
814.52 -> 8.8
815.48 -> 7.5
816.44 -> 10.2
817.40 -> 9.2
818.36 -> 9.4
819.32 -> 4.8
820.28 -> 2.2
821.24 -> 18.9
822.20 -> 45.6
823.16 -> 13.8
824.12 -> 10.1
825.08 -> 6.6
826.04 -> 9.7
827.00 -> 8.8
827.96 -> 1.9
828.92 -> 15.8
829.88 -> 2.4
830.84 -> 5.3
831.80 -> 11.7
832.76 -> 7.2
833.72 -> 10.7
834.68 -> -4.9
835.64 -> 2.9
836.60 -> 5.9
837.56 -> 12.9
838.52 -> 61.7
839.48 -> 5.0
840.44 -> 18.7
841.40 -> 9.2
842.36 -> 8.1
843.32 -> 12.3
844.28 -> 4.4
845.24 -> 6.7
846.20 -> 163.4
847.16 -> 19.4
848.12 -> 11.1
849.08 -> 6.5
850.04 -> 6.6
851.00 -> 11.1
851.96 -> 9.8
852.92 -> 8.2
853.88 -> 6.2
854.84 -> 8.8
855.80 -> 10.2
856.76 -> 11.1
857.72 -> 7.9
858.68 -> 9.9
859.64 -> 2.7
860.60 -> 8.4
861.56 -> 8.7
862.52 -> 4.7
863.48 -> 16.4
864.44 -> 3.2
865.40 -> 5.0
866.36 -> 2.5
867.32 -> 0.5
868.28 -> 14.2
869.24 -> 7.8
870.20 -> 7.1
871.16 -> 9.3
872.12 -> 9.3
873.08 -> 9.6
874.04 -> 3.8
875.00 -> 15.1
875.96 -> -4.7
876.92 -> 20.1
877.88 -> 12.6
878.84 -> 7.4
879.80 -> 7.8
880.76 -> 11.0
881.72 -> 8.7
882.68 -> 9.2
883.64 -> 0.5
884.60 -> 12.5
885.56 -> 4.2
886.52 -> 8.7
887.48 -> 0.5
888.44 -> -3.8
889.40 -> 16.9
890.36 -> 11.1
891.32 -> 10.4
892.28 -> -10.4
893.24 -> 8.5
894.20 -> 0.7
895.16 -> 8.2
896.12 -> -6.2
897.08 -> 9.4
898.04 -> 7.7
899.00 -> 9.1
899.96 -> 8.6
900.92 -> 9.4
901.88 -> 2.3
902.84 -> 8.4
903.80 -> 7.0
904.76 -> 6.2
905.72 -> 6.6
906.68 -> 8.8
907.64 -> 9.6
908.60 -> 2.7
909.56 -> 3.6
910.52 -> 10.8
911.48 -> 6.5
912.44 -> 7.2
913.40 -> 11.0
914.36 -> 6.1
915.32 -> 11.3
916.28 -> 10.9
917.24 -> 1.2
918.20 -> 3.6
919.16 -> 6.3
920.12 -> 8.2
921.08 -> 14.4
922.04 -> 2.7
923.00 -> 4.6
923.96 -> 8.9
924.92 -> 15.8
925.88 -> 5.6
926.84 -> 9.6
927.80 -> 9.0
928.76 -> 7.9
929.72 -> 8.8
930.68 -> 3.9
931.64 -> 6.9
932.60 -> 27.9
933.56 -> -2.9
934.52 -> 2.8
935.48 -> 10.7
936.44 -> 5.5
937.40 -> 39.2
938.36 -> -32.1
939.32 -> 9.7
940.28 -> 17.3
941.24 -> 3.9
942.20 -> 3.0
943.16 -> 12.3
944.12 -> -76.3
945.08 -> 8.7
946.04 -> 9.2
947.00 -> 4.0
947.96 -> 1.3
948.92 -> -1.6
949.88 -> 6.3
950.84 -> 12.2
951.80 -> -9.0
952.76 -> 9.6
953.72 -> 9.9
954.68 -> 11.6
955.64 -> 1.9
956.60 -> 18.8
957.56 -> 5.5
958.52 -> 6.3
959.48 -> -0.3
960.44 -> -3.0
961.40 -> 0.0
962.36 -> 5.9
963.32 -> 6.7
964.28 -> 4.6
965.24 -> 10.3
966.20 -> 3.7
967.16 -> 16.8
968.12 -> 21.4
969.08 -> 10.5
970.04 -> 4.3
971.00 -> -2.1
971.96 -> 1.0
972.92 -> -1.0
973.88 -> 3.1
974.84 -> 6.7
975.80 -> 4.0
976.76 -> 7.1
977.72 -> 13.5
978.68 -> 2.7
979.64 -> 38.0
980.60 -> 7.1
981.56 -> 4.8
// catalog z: 0.690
